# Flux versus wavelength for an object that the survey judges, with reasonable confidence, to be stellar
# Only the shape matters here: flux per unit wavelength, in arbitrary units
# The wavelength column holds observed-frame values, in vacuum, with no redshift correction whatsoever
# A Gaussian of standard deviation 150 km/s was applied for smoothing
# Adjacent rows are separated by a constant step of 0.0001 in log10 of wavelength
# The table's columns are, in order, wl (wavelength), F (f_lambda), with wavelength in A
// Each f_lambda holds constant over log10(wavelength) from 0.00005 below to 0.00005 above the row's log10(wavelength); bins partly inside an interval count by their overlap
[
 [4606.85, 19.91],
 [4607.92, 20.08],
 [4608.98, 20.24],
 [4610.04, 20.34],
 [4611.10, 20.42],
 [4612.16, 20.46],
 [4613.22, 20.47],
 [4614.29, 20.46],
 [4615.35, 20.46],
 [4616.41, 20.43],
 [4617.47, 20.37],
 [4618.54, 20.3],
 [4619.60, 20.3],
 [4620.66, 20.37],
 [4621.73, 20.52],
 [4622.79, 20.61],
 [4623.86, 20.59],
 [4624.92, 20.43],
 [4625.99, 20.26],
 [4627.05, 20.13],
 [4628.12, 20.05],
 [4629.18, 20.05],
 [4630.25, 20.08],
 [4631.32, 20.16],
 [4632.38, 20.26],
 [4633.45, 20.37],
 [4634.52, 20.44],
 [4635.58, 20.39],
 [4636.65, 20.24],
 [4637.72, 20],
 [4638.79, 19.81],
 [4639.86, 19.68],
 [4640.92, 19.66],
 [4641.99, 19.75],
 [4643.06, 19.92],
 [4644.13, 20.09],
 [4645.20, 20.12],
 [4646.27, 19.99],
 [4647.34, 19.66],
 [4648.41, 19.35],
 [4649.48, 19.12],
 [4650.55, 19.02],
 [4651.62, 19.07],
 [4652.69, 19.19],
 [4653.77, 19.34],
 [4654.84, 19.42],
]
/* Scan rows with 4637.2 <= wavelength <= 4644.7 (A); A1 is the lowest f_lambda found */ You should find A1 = 19.66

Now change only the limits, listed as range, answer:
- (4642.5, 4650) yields 19.12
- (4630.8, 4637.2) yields 20.16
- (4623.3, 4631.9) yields 20.05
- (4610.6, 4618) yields 20.37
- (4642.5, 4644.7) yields 19.92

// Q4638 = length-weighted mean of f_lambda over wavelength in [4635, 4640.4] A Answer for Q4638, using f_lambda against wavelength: 20.1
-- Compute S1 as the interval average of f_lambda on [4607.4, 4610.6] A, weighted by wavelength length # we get 20.2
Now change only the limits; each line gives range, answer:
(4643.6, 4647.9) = 20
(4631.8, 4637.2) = 20.3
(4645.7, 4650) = 19.5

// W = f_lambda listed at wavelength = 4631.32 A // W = 20.16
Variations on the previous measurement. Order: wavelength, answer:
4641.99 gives 19.75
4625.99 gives 20.26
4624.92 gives 20.43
